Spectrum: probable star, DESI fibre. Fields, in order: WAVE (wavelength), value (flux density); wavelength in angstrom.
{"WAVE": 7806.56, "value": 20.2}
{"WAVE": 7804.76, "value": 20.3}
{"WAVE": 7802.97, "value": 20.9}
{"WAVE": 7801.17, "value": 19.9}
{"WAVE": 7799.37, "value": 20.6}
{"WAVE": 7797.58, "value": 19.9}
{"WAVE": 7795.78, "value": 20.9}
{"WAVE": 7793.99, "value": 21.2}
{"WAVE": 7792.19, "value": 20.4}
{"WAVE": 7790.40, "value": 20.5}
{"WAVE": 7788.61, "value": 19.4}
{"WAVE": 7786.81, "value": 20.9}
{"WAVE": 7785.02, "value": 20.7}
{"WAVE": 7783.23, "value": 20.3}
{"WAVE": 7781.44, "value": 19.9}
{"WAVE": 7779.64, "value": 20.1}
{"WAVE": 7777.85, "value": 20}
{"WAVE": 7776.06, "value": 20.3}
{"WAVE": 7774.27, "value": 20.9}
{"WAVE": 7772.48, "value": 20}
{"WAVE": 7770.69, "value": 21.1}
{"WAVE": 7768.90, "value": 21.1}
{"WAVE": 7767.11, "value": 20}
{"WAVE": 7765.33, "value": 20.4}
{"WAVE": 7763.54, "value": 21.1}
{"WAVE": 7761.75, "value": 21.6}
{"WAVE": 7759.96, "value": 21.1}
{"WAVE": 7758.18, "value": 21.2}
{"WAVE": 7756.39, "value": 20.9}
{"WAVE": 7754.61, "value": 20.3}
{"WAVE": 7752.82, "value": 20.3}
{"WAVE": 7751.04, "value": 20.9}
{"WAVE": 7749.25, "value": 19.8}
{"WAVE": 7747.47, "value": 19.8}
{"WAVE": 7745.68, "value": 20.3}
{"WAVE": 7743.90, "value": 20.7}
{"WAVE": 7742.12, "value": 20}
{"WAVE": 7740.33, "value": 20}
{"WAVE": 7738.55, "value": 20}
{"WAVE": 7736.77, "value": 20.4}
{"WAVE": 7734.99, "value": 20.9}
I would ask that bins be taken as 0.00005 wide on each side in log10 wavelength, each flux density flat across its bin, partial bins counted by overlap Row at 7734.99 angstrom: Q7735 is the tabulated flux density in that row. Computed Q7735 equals 20.9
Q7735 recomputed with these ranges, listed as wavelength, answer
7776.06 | 20.3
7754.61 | 20.3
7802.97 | 20.9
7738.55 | 20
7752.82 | 20.3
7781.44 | 19.9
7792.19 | 20.4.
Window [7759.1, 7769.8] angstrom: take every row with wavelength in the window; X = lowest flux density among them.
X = 20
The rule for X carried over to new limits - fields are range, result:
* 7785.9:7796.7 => 19.4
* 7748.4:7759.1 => 19.8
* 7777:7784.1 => 19.9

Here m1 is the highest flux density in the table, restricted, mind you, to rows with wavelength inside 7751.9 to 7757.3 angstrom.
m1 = 20.9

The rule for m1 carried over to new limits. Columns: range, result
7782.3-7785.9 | 20.7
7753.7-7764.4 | 21.6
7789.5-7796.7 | 21.2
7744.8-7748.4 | 20.3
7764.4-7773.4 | 21.1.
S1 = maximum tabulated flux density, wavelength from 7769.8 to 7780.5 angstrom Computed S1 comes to 21.1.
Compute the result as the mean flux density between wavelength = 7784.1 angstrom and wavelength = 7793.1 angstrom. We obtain 20.4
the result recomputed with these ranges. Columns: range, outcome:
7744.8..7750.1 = 20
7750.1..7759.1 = 20.7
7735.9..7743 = 20.1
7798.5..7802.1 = 20.2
